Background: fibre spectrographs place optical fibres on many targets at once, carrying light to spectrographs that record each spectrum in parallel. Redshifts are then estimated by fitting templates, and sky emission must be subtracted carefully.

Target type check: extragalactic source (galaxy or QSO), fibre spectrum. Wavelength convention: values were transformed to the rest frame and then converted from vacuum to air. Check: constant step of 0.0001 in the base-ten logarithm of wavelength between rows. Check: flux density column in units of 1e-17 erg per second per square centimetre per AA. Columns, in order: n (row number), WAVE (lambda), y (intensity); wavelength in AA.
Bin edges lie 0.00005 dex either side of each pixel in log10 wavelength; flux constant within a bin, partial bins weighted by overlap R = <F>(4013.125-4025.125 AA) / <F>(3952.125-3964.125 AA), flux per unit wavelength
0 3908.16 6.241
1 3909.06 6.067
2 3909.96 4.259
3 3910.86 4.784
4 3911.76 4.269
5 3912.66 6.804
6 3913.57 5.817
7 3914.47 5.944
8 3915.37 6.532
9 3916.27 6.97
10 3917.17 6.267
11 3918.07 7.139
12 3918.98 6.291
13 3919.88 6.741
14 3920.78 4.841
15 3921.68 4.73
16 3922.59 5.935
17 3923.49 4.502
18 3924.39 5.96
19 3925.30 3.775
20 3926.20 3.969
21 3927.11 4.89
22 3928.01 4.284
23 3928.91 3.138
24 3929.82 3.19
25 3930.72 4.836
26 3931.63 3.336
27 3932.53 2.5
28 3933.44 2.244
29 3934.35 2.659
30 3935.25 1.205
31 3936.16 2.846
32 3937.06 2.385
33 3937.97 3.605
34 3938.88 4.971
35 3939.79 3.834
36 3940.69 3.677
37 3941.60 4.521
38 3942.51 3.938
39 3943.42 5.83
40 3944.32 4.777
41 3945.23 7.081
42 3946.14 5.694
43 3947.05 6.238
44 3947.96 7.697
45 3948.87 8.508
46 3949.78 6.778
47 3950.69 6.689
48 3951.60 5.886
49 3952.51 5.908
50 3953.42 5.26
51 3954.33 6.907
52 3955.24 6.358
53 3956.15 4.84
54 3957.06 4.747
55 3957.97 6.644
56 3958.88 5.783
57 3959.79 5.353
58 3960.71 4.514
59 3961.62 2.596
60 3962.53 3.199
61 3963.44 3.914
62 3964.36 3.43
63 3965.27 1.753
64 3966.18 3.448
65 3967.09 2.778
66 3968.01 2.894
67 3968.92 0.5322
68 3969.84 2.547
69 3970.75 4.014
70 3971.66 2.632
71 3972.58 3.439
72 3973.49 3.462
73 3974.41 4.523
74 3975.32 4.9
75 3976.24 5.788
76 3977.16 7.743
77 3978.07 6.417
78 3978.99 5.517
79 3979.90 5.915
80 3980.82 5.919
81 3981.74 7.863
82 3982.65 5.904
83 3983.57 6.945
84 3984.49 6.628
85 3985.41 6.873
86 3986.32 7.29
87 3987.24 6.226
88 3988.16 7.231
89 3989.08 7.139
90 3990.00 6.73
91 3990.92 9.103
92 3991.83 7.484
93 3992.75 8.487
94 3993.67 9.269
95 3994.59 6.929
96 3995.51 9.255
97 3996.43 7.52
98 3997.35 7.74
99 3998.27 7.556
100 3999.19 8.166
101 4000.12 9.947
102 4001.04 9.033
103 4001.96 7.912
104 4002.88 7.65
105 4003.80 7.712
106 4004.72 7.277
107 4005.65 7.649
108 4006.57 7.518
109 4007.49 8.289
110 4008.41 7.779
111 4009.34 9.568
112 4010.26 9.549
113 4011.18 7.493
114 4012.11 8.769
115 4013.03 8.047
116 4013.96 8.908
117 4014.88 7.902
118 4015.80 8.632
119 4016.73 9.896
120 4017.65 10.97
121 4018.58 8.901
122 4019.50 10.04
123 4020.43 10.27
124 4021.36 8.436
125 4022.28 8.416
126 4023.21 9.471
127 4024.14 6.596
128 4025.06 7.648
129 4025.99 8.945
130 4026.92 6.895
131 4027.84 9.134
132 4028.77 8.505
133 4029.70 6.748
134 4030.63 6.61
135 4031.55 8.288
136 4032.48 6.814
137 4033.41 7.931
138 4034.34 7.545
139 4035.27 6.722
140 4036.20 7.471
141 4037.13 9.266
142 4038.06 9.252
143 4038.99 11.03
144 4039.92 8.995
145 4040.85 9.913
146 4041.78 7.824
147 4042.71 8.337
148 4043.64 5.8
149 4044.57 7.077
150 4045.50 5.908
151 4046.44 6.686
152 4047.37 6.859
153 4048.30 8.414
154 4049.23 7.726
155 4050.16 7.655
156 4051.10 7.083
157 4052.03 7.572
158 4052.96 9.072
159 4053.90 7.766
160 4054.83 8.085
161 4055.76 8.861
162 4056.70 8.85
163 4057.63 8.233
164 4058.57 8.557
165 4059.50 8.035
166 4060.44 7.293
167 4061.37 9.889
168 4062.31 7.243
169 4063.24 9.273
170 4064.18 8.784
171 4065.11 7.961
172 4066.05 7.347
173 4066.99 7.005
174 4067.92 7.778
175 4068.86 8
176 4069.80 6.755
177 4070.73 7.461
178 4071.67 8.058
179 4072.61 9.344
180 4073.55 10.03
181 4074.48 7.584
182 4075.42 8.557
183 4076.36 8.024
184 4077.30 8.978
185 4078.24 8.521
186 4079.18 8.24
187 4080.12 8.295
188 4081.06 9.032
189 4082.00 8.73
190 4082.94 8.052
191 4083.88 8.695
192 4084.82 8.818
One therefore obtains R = 1.8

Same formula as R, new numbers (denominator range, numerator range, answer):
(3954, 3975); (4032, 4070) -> 2.04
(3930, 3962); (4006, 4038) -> 1.72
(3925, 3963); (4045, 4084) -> 1.72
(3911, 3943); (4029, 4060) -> 1.75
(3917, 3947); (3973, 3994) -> 1.50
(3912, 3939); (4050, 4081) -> 1.78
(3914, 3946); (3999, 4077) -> 1.80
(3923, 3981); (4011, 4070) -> 1.81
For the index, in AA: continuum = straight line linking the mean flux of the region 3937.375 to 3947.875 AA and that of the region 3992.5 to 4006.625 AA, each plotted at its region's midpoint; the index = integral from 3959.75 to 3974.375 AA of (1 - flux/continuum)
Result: 7.4 AA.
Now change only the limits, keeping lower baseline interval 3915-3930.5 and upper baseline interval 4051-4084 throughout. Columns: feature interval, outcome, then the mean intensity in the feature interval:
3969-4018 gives -3.0 AA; 7.18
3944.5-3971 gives 4.5 AA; 4.9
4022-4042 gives -1.8 AA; 8.18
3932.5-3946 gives 4.3 AA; 3.82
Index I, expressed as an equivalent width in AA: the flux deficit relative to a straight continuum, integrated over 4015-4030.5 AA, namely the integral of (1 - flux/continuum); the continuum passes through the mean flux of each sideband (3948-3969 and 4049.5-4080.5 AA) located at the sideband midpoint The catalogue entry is -4.1 AA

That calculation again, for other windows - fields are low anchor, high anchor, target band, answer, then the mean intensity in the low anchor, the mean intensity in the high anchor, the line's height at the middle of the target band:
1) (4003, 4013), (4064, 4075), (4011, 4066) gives -1.04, 8.14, 8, 8.07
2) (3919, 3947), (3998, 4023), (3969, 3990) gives 4.04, 4.26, 8.62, 6.87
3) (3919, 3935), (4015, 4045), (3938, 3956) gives -2.48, 4.23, 8.38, 5.03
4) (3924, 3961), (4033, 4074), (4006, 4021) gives -4.35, 4.81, 8.06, 6.89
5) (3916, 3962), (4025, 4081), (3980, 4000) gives -3.47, 4.96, 8.05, 6.34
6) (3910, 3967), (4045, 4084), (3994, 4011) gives -4.33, 4.87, 8.1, 6.51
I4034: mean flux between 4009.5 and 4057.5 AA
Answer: 8.24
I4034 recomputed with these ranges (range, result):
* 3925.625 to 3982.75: 4.57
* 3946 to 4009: 6.13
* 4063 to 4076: 8.12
